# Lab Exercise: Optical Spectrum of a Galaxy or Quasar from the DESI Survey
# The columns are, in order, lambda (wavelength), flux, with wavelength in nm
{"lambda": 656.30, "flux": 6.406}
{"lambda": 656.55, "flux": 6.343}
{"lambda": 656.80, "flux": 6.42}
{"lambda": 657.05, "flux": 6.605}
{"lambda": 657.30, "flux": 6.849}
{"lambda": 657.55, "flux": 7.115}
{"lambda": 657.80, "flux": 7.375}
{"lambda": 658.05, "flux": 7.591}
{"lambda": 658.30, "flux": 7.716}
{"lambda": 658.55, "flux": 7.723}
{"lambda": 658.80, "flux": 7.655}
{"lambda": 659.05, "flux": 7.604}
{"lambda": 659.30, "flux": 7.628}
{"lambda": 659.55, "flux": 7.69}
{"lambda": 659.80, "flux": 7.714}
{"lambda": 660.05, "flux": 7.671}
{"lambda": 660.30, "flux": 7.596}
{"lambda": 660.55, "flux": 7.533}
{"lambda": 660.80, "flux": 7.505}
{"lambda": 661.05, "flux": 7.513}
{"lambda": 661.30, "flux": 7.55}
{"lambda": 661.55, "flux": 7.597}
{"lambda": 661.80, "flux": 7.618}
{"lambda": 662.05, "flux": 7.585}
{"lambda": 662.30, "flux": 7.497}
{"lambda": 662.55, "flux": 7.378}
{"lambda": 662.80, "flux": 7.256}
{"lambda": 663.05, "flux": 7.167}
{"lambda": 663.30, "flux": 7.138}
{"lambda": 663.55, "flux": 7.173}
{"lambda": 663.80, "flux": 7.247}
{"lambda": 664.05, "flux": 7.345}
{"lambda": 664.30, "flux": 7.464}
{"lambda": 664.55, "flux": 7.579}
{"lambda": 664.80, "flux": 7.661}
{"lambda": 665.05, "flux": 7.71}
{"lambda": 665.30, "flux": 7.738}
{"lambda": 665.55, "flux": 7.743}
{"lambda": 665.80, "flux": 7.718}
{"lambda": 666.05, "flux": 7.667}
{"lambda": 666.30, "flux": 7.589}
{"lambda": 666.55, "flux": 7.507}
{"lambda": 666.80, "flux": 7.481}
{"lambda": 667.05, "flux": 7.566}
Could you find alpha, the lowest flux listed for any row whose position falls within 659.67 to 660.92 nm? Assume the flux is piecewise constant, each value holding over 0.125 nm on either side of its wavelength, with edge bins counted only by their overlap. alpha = 7.505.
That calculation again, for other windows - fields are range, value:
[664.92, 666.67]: 7.507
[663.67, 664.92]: 7.247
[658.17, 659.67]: 7.604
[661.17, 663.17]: 7.167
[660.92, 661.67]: 7.513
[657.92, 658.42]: 7.591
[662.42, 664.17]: 7.138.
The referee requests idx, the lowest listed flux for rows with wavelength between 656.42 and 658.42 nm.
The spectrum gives 6.343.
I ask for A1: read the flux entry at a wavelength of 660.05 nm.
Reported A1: 7.671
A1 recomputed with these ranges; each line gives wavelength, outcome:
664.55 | 7.579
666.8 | 7.481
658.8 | 7.655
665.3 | 7.738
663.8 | 7.247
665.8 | 7.718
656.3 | 6.406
